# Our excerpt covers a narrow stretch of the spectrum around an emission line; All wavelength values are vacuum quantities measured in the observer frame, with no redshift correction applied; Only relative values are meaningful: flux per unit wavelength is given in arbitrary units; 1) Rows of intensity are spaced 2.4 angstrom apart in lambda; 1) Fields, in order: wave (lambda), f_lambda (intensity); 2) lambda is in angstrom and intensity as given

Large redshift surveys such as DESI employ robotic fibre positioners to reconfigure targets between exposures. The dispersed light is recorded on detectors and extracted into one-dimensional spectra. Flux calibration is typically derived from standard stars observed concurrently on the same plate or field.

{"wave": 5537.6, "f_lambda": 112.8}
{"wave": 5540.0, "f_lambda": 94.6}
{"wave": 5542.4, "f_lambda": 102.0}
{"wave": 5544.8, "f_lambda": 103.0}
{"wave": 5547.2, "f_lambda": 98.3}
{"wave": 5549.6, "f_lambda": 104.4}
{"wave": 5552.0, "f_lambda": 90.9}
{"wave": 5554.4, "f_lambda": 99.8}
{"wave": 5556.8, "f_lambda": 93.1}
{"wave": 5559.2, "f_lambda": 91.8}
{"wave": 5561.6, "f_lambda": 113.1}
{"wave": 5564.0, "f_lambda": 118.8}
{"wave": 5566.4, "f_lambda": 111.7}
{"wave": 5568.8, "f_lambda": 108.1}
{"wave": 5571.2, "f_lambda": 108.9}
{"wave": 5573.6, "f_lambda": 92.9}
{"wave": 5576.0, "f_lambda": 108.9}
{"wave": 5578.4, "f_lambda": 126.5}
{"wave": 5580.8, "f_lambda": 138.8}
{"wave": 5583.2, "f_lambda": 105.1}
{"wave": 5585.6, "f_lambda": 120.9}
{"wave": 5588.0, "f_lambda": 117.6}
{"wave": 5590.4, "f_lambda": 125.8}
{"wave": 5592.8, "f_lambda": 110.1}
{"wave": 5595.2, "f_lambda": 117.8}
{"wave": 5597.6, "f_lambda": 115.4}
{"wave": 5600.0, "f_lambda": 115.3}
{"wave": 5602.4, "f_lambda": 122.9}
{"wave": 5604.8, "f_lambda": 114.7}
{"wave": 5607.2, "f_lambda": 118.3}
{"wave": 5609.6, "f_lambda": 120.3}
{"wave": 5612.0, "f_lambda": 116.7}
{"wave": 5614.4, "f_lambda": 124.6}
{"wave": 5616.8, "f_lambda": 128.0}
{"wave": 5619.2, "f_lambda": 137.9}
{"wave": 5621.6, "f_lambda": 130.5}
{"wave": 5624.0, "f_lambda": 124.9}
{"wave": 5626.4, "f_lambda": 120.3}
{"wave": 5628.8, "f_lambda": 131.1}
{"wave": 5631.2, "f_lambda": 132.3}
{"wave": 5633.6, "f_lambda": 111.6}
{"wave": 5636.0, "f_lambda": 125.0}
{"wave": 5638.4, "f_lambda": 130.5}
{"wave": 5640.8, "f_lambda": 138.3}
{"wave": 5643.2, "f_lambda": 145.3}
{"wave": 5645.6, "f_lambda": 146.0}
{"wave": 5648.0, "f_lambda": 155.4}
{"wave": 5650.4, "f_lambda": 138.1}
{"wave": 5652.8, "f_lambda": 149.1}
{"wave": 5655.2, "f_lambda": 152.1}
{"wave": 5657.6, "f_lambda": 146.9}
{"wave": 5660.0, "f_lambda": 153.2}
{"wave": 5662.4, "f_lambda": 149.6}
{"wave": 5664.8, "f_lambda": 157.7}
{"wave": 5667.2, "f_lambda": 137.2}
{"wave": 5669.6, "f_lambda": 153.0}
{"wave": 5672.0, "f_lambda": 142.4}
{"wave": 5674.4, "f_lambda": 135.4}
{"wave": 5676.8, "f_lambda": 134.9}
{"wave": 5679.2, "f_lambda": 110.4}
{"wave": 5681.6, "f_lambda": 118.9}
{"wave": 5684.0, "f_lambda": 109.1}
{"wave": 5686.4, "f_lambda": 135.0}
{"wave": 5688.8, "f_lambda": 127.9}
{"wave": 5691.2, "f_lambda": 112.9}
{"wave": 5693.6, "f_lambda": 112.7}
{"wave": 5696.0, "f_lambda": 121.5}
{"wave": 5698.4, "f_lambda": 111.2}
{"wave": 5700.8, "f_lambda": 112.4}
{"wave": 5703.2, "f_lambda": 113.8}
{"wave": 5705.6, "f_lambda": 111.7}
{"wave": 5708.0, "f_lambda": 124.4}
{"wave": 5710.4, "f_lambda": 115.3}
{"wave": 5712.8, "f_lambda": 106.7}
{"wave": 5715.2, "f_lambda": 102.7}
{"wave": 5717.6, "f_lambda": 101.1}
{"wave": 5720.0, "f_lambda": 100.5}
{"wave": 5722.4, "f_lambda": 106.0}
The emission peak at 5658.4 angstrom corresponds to C III] 1909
